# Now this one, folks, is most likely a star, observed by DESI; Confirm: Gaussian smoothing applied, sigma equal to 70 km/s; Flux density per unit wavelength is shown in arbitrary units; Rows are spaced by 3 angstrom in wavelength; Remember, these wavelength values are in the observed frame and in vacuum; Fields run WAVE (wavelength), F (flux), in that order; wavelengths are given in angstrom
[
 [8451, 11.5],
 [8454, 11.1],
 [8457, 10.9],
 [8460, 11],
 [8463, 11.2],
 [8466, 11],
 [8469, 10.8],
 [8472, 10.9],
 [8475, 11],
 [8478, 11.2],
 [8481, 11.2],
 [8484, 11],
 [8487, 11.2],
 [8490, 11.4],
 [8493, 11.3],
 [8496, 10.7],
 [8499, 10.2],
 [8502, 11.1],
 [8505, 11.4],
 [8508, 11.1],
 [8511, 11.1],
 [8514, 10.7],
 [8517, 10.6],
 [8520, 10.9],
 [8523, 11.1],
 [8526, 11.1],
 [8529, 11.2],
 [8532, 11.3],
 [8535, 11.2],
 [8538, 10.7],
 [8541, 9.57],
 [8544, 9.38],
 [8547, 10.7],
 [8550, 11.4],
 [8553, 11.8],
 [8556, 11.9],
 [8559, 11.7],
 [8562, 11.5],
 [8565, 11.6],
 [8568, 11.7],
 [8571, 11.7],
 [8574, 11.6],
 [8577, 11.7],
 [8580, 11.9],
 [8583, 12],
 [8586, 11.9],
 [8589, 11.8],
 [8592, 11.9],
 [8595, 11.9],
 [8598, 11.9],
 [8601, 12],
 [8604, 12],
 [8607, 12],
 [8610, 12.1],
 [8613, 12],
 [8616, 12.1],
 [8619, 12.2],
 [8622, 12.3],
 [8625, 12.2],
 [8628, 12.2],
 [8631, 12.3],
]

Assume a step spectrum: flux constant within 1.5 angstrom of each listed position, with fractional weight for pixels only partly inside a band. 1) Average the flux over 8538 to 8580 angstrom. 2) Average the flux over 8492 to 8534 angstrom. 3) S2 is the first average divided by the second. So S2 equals 1.0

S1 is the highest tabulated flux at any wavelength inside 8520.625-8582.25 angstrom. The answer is 11.9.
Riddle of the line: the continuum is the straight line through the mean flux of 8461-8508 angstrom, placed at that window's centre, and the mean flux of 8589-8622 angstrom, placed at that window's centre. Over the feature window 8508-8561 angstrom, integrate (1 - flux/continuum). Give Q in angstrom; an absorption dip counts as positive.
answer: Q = 2.2 angstrom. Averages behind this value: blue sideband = 11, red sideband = 12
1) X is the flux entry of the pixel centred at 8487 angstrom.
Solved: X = 11.2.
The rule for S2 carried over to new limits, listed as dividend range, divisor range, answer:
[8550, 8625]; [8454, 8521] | 1.08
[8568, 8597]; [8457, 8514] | 1.07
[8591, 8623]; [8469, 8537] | 1.09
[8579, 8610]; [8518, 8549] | 1.11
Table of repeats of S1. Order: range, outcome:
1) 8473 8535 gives 11.4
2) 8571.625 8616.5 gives 12.1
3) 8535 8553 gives 11.8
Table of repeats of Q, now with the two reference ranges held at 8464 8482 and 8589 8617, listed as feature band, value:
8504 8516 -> 0.3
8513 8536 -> 0.8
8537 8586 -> 1.5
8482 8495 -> -0.1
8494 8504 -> 0.4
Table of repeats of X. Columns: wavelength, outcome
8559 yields 11.7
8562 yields 11.5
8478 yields 11.2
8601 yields 12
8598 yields 11.9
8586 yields 11.9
